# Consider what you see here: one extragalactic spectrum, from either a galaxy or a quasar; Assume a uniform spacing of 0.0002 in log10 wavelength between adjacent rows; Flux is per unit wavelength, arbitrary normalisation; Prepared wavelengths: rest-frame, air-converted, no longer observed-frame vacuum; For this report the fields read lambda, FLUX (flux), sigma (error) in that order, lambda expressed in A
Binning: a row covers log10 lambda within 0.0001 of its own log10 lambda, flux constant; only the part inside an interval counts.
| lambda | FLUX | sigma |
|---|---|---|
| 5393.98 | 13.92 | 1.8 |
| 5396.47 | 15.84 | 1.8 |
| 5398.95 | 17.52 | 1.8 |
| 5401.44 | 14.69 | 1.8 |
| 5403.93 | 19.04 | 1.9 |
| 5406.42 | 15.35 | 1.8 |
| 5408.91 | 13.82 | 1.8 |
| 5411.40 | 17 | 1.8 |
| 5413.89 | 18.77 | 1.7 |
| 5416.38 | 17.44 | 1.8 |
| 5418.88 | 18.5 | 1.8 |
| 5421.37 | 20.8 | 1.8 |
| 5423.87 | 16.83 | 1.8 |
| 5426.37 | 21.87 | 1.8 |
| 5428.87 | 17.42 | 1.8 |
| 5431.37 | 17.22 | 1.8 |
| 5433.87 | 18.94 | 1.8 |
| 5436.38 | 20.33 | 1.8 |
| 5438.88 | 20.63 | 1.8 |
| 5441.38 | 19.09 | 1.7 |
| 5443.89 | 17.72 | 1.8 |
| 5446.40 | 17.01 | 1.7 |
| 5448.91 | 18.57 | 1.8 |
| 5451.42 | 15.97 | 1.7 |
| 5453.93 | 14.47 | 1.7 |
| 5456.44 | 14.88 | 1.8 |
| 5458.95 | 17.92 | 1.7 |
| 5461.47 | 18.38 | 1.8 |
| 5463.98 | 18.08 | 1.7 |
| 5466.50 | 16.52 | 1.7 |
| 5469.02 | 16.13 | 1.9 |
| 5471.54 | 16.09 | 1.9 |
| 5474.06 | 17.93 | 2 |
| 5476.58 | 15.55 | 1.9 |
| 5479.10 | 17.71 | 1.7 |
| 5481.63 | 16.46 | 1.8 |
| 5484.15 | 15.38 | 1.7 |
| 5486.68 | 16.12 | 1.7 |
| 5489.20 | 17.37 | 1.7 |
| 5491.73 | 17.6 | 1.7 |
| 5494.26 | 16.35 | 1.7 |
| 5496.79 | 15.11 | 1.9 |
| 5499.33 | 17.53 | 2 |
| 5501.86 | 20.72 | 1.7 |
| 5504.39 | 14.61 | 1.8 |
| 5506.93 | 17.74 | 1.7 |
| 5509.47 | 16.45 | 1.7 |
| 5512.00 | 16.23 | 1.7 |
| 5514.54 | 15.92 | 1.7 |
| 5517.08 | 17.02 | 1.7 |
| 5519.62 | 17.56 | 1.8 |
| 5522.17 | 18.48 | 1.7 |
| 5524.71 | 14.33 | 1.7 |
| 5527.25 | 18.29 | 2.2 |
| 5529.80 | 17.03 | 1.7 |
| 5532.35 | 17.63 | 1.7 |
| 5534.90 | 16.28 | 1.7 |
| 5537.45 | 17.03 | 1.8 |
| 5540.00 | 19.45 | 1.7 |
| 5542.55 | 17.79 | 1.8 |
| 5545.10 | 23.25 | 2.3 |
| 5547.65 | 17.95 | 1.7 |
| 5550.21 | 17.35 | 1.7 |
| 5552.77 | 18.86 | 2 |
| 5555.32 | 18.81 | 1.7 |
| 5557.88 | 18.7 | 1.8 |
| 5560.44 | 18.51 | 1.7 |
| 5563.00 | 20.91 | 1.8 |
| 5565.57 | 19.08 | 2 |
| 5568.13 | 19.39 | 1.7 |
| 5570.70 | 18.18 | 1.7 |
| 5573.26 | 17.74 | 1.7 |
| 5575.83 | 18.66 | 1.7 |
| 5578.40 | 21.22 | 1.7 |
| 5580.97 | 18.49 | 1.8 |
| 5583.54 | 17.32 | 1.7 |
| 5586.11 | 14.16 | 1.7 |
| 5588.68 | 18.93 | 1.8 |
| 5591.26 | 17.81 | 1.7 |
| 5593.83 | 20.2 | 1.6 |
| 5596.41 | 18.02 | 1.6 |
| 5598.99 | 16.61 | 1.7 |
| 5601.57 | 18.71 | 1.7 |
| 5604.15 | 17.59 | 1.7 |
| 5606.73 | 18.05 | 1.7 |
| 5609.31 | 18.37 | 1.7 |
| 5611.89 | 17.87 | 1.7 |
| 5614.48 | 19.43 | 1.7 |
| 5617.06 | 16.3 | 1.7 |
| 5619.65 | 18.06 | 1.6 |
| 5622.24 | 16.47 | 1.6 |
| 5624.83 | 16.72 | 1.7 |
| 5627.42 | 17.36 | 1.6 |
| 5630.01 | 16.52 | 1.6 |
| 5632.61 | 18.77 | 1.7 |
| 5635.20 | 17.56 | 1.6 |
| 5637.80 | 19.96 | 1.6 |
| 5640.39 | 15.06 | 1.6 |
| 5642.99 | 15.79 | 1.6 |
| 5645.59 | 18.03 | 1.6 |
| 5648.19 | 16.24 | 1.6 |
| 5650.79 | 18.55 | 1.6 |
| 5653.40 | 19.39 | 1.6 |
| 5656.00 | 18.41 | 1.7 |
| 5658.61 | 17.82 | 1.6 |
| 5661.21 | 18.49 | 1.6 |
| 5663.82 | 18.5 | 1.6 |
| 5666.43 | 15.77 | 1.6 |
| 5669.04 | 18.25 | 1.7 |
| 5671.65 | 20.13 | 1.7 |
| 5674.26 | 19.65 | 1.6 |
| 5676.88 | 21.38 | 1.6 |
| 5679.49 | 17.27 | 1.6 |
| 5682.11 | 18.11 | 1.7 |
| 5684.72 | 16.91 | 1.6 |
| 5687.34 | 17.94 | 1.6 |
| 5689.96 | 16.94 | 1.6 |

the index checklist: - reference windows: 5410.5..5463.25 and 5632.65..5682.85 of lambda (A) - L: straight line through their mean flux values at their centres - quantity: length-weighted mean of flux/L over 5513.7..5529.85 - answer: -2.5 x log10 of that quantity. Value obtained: 0.07 mag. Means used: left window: 18.1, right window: 18.1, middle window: 17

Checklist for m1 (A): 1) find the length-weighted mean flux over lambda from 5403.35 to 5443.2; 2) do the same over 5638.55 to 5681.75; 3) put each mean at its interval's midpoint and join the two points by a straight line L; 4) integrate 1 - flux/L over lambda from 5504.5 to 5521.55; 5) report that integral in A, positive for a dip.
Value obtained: 1.4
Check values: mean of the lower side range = 18.3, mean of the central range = 16.7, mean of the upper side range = 18.1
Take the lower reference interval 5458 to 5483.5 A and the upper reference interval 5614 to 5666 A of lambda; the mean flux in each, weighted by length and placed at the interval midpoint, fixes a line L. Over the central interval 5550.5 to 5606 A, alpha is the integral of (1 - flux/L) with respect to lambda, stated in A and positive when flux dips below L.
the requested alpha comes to -3.3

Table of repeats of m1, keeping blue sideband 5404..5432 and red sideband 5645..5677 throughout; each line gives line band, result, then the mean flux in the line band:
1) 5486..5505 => 1.0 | 17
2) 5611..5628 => 0.8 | 17.5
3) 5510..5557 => 0.9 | 17.7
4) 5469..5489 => 1.6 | 16.5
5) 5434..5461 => 0.2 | 17.7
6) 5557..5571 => -0.8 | 19.2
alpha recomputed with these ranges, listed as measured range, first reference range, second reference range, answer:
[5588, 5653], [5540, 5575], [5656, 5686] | 3.2 A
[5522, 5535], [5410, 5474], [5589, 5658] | 0.6 A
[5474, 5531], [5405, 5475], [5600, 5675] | 2.8 A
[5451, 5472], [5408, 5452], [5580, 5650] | 1.9 A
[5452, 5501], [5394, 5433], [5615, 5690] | 2.4 A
